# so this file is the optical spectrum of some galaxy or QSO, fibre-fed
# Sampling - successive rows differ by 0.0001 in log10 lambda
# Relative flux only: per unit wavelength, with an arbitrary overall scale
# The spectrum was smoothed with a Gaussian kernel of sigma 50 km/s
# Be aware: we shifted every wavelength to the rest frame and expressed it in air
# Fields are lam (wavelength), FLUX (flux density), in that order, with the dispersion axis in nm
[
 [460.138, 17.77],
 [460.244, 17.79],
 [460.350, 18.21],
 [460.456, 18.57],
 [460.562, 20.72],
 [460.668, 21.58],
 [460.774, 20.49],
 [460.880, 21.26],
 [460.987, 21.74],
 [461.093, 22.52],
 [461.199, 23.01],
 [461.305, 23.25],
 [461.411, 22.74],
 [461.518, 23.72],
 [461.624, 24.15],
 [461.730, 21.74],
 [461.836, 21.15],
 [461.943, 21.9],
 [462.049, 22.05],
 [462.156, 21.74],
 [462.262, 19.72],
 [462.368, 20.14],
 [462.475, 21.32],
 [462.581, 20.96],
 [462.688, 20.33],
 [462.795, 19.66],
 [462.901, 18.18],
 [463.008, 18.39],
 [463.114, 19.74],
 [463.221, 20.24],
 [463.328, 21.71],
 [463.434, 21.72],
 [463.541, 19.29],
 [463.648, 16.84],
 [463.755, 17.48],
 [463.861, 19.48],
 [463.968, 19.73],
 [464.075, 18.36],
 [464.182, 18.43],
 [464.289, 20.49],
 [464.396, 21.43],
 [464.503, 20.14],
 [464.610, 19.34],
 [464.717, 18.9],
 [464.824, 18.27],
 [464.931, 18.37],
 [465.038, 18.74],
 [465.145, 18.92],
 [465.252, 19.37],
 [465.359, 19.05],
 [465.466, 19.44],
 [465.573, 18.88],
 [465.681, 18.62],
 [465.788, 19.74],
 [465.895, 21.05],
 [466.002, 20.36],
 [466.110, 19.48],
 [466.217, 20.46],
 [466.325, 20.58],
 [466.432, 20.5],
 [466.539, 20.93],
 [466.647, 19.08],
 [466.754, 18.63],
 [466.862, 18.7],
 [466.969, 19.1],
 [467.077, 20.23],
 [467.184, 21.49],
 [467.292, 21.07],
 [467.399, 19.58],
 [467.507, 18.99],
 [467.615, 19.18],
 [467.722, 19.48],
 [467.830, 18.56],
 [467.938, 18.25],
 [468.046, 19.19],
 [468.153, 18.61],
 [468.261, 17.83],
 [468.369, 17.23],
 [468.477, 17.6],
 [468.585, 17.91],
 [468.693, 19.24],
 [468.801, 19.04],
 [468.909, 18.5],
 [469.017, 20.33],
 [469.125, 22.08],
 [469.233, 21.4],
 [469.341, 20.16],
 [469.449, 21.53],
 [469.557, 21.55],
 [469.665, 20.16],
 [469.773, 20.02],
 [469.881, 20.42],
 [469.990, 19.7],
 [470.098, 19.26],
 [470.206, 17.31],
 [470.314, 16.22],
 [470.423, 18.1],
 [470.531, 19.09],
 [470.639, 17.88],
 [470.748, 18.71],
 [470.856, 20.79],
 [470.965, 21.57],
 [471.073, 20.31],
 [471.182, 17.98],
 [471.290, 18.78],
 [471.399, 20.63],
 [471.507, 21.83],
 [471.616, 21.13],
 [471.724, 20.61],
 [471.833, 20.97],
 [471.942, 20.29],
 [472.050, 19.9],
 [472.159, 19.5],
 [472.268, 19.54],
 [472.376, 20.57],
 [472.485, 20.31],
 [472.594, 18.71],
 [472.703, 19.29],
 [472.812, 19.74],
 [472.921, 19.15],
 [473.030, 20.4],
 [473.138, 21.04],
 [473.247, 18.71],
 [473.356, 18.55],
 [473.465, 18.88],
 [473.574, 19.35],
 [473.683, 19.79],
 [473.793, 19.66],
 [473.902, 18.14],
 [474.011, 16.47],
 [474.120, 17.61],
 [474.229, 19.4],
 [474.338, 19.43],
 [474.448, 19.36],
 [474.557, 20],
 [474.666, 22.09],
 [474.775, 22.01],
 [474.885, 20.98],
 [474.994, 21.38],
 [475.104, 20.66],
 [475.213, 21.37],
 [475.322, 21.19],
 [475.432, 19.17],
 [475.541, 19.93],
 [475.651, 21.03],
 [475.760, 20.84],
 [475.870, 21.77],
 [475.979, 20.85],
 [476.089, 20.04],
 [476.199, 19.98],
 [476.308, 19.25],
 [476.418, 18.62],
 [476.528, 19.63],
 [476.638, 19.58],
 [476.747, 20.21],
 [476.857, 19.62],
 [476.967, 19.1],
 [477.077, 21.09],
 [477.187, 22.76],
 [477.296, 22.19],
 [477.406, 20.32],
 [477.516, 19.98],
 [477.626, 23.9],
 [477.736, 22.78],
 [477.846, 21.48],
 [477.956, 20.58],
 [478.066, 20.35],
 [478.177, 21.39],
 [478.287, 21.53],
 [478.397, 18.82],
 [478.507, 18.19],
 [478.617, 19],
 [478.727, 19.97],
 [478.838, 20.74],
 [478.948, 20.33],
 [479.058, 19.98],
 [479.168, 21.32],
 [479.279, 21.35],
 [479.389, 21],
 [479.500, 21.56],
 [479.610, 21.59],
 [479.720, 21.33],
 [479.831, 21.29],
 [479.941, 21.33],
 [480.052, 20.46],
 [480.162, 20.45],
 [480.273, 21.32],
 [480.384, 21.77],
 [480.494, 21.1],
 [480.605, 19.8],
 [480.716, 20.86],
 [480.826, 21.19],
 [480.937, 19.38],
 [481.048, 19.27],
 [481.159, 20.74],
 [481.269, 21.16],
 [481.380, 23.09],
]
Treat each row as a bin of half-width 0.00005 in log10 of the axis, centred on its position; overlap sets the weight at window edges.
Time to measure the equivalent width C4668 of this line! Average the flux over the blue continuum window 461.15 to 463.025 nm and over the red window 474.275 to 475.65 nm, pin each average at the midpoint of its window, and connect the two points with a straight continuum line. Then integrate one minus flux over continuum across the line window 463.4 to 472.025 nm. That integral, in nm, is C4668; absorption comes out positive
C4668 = 0.64 nm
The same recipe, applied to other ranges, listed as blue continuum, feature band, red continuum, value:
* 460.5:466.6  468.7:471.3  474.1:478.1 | 0.105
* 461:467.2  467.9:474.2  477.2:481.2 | 0.316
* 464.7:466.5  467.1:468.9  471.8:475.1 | 0.054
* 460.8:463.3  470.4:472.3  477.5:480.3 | 0.103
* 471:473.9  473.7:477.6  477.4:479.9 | 0.029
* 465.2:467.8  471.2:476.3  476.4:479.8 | 0.082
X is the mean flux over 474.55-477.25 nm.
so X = 20.5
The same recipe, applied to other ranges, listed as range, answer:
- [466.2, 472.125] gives 19.6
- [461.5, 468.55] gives 19.7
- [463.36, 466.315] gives 19.4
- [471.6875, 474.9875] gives 19.7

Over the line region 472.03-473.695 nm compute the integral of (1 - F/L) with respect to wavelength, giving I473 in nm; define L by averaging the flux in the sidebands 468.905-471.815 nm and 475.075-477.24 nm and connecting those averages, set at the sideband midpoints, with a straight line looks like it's 0.04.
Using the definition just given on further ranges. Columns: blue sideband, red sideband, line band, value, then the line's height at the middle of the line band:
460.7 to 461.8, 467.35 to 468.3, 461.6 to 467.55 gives 0.21 nm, 20.6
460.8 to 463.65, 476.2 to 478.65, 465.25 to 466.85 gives 0.10 nm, 21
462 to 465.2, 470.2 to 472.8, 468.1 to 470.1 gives 0.00 nm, 19.6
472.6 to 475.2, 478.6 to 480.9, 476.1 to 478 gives -0.03 nm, 20.3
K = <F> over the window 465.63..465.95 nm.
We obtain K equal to 19.9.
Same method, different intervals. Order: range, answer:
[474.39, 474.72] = 20.5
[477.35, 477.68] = 21.4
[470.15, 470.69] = 17.7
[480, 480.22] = 20.5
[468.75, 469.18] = 20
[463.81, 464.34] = 19.3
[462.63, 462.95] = 19.4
